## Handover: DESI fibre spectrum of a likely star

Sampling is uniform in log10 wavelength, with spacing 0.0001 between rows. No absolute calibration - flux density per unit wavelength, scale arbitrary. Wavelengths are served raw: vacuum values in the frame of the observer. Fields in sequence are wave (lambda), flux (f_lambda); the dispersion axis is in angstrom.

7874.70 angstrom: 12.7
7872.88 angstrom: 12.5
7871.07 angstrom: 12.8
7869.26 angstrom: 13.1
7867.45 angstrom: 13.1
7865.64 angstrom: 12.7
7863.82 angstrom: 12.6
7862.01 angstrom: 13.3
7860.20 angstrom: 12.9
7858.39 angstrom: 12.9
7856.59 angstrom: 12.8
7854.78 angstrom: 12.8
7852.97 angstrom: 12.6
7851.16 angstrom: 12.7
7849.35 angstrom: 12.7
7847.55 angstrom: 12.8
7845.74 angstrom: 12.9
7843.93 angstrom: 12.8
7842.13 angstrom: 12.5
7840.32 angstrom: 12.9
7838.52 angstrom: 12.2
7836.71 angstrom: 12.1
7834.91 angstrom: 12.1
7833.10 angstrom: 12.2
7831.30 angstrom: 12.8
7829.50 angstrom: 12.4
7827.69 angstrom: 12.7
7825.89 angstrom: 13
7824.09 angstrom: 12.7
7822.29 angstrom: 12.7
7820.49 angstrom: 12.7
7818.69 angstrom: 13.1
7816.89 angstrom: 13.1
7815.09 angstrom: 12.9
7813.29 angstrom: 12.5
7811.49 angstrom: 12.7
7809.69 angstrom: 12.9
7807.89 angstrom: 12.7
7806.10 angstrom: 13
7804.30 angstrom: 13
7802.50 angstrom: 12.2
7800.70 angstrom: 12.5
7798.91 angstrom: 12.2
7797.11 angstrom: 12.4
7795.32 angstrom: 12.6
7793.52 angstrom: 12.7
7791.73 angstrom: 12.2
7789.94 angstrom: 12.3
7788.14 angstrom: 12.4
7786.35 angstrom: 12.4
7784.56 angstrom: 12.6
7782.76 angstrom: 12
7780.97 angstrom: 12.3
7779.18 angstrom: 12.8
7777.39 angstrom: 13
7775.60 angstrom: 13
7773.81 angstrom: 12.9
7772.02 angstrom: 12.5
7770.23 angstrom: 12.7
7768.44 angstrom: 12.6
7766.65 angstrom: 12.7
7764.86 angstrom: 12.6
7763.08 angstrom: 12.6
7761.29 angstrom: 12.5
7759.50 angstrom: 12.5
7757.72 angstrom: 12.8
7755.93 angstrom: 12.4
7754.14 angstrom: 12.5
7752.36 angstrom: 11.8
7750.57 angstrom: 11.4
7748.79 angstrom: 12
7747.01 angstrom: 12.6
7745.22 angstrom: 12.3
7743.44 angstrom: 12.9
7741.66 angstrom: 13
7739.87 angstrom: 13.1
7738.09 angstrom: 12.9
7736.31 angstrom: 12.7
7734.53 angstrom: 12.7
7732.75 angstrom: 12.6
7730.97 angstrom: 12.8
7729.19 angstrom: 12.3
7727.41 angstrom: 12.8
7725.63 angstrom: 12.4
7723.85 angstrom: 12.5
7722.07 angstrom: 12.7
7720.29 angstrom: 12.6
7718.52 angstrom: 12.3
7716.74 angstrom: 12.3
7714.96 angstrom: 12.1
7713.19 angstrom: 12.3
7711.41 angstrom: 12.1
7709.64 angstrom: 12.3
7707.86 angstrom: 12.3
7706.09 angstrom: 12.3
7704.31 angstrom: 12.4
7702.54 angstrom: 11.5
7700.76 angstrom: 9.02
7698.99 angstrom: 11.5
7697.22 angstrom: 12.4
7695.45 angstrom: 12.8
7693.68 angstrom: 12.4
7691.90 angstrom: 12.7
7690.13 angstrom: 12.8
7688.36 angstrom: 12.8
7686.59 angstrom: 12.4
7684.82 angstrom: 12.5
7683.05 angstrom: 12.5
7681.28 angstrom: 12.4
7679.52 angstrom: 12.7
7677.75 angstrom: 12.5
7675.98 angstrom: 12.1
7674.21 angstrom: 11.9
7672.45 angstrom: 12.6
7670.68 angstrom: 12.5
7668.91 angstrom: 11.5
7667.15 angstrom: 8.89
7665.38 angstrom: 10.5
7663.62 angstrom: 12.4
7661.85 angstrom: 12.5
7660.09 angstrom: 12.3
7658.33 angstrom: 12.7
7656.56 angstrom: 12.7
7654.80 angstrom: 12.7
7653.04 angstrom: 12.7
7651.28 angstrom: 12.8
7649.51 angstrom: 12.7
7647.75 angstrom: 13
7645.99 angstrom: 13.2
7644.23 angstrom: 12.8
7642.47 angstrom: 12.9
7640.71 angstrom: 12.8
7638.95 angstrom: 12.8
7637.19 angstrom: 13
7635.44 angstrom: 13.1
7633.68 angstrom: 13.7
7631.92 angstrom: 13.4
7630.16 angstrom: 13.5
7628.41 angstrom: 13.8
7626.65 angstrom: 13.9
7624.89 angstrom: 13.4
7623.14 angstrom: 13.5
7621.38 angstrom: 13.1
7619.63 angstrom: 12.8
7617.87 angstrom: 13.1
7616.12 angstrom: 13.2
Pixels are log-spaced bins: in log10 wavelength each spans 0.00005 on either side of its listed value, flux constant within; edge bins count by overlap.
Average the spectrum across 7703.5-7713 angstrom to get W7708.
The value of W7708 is 12.3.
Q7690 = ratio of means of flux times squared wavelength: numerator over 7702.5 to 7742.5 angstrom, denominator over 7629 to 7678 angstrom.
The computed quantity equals 1.0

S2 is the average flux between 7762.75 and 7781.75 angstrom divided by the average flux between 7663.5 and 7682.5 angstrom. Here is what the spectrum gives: 1.08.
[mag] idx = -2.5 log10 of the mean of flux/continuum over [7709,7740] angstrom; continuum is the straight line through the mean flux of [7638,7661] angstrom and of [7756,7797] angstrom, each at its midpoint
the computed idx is 0.01 mag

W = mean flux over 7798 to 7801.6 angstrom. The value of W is 12.3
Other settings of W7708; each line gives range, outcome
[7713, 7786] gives 12.5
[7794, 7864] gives 12.7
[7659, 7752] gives 12.2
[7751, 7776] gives 12.5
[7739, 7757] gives 12.4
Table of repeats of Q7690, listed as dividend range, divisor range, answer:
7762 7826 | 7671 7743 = 1.04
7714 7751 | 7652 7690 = 1.04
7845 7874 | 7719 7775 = 1.05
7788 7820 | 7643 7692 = 1.06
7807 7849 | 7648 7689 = 1.08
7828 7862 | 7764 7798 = 1.02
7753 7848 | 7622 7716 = 1.05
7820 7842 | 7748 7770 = 1.03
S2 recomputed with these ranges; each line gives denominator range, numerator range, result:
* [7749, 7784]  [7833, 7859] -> 1.01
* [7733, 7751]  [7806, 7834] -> 1.01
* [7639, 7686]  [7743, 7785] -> 1.01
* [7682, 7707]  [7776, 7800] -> 1.03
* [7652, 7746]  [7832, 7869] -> 1.03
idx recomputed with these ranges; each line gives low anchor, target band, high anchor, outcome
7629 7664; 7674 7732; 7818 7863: 0.05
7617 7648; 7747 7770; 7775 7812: 0.03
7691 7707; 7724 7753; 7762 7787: -0.02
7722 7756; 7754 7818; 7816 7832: 0.01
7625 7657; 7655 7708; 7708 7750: 0.06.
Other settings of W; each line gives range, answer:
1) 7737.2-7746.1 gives 12.8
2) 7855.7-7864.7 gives 12.9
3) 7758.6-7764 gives 12.6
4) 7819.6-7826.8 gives 12.8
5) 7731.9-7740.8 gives 12.8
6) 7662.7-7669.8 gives 10.8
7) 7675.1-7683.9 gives 12.4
